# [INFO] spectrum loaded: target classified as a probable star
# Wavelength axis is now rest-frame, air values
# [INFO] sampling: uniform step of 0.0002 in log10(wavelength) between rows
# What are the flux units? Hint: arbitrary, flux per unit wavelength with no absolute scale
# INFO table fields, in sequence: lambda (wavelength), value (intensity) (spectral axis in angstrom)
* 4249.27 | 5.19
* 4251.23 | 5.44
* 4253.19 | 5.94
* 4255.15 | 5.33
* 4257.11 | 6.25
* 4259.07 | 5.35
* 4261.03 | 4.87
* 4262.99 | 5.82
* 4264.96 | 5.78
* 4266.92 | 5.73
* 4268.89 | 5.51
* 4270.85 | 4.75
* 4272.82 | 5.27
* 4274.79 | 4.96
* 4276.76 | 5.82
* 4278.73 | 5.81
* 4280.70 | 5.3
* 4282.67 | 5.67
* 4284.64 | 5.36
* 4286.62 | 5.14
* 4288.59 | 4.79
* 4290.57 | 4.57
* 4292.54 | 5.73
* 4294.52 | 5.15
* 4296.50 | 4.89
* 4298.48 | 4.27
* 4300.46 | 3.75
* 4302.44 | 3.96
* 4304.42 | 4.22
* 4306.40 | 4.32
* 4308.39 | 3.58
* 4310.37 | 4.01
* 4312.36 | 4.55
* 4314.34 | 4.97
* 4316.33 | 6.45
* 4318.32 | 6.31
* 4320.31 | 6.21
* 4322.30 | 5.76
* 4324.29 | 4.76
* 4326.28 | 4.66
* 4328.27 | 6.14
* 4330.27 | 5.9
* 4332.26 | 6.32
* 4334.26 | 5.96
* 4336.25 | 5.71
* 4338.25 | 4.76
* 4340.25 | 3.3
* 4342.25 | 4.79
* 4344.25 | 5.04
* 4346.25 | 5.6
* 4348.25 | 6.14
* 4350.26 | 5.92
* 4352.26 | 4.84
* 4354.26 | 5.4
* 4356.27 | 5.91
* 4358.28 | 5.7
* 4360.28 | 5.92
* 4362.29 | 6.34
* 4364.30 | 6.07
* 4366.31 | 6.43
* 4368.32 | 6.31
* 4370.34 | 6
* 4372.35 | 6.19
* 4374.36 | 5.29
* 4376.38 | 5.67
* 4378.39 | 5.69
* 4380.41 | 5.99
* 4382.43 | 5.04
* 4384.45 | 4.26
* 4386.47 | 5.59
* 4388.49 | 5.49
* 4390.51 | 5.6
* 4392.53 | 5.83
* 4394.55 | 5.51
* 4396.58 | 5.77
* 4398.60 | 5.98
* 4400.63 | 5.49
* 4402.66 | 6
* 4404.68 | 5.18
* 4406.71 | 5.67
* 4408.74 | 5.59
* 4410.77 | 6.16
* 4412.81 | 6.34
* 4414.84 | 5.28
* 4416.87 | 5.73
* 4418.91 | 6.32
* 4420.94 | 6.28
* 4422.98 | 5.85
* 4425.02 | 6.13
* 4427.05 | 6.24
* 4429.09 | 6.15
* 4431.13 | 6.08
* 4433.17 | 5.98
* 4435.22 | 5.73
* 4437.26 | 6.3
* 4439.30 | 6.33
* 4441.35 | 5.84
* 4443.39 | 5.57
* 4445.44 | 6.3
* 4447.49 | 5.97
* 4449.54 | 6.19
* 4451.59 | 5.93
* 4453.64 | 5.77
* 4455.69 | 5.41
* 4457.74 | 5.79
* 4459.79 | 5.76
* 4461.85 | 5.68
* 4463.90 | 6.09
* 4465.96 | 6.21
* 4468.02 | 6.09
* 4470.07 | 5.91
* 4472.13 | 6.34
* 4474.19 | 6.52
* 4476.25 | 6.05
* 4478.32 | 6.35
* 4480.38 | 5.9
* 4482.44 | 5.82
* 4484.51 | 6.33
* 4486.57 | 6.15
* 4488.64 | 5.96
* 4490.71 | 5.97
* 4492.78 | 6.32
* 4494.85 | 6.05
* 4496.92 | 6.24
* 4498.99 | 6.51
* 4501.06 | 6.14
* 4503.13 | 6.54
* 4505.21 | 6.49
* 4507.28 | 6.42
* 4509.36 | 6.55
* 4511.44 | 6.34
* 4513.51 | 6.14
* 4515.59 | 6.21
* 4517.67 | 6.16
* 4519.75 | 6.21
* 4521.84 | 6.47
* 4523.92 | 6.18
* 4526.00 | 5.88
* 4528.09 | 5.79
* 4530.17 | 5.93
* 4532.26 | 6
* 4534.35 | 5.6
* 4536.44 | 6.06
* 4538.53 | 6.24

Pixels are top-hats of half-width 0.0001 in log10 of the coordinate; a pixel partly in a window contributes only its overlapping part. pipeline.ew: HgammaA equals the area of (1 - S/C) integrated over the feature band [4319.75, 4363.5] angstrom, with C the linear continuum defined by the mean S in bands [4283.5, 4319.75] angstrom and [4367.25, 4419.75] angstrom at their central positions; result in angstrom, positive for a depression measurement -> -2.6 angstrom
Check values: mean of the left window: 4.8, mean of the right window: 5.69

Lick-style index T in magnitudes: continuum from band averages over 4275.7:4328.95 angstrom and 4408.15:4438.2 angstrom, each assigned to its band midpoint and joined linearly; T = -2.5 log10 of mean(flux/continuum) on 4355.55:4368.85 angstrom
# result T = -0.11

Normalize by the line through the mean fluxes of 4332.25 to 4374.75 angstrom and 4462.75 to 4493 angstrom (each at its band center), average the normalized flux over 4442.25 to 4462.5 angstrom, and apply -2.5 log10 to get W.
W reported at 0.03 mag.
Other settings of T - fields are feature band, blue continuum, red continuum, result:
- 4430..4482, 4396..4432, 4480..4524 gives 0.01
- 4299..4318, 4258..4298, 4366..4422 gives 0.20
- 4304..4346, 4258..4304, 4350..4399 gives 0.05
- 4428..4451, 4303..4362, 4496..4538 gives -0.04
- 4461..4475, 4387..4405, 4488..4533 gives -0.02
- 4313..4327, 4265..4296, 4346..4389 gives -0.02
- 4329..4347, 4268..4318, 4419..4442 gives 0.01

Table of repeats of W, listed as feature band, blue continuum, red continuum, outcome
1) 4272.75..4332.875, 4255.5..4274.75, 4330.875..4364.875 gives 0.08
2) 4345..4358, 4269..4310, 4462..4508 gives -0.07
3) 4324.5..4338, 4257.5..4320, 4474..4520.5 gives -0.07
